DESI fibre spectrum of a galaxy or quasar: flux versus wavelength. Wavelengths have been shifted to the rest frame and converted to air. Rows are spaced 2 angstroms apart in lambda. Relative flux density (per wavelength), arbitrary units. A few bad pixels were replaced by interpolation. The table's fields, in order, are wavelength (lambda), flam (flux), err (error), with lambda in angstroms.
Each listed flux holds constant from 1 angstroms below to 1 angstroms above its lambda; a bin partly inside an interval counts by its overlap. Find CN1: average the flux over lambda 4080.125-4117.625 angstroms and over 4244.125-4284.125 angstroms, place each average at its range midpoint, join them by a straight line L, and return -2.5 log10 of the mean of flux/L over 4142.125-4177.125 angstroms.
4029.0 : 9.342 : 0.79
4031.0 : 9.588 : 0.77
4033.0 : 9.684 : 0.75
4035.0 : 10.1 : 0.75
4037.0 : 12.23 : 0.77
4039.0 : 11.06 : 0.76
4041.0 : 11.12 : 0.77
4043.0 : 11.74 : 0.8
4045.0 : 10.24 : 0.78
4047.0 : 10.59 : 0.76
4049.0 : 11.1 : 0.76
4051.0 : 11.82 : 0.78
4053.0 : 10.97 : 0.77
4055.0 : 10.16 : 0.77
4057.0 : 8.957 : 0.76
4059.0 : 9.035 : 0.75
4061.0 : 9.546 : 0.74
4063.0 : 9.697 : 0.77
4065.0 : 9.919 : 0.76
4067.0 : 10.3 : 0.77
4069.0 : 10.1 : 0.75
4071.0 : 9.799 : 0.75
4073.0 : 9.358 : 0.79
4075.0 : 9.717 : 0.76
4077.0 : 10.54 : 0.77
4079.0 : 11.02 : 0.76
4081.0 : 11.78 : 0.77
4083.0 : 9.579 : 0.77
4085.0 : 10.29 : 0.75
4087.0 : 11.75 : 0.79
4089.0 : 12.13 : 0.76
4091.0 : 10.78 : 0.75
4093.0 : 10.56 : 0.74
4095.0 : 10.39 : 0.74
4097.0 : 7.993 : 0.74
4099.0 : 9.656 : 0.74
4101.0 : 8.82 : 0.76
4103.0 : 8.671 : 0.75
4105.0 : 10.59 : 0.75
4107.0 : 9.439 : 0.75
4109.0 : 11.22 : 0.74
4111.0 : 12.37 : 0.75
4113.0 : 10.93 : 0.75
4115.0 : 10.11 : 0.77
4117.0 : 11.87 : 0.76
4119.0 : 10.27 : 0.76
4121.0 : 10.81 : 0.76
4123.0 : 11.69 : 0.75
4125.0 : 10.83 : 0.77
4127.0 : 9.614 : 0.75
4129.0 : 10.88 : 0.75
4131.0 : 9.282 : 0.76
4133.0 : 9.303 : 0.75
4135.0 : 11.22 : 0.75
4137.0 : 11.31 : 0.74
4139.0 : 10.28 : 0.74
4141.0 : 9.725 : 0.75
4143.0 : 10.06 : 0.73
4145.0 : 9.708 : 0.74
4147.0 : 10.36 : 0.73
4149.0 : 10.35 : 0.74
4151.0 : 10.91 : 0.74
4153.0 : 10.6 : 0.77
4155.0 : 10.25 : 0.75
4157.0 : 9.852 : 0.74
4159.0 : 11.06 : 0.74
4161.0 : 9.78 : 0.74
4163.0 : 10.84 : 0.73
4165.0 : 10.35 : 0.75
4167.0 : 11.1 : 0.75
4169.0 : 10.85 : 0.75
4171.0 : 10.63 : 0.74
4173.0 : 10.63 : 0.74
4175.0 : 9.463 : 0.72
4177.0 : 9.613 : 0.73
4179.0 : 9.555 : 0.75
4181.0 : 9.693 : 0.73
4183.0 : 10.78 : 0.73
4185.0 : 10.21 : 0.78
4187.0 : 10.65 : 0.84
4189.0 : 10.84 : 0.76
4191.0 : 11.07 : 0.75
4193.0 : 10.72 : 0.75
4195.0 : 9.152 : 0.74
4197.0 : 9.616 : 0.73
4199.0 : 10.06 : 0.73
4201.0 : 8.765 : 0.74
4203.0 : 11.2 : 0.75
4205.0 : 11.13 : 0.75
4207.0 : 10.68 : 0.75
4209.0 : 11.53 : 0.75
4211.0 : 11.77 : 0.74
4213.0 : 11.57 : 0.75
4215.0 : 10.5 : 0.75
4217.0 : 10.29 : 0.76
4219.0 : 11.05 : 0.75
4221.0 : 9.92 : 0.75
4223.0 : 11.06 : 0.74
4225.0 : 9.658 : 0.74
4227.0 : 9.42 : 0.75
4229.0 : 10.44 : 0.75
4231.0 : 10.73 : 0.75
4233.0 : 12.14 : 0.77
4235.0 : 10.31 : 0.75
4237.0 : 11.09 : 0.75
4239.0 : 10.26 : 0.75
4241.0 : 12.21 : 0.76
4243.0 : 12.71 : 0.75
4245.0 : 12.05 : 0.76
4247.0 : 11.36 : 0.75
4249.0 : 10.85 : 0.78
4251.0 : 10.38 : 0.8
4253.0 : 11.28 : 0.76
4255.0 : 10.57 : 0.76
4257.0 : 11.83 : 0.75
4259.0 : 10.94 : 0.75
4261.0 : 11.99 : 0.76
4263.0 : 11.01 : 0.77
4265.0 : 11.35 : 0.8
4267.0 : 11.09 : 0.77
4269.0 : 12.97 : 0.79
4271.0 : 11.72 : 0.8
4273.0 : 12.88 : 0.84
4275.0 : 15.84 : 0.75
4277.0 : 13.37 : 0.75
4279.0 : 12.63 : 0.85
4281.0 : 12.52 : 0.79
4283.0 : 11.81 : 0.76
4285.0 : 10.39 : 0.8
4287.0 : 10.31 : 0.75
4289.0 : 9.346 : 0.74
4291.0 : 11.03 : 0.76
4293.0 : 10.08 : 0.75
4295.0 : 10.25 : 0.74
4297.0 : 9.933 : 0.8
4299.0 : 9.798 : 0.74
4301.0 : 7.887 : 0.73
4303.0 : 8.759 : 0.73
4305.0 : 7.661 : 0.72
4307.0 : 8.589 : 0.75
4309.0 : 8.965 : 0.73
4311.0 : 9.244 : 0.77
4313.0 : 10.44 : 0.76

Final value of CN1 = 0.06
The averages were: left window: 10.5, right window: 11.9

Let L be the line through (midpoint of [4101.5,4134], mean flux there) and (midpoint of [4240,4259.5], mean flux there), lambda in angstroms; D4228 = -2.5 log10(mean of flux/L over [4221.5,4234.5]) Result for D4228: 0.07 mag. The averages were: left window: 10.5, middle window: 10.5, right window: 11.4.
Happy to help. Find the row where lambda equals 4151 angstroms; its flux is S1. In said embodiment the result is 10.91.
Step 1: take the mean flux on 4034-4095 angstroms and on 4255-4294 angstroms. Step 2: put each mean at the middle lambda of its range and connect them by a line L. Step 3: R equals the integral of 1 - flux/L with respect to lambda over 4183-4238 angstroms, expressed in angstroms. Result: 3.7 angstroms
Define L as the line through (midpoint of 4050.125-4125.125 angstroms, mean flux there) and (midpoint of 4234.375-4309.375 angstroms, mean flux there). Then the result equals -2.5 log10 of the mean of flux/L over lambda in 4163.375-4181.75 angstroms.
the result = 0.044 mag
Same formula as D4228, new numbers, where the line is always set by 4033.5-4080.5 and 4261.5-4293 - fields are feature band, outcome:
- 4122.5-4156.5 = 0.06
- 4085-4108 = 0.06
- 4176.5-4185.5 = 0.13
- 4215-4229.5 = 0.12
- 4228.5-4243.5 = 0.03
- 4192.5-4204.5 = 0.14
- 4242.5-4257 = 0.03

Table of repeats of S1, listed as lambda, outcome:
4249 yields 10.85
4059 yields 9.035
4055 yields 10.16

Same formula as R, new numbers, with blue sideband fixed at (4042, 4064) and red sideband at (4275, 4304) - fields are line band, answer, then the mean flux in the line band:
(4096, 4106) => 1.2 angstroms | 9.15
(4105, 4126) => -1.0 angstroms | 10.9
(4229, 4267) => -2.0 angstroms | 11.3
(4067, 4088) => 0.0 angstroms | 10.4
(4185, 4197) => 0.2 angstroms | 10.4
